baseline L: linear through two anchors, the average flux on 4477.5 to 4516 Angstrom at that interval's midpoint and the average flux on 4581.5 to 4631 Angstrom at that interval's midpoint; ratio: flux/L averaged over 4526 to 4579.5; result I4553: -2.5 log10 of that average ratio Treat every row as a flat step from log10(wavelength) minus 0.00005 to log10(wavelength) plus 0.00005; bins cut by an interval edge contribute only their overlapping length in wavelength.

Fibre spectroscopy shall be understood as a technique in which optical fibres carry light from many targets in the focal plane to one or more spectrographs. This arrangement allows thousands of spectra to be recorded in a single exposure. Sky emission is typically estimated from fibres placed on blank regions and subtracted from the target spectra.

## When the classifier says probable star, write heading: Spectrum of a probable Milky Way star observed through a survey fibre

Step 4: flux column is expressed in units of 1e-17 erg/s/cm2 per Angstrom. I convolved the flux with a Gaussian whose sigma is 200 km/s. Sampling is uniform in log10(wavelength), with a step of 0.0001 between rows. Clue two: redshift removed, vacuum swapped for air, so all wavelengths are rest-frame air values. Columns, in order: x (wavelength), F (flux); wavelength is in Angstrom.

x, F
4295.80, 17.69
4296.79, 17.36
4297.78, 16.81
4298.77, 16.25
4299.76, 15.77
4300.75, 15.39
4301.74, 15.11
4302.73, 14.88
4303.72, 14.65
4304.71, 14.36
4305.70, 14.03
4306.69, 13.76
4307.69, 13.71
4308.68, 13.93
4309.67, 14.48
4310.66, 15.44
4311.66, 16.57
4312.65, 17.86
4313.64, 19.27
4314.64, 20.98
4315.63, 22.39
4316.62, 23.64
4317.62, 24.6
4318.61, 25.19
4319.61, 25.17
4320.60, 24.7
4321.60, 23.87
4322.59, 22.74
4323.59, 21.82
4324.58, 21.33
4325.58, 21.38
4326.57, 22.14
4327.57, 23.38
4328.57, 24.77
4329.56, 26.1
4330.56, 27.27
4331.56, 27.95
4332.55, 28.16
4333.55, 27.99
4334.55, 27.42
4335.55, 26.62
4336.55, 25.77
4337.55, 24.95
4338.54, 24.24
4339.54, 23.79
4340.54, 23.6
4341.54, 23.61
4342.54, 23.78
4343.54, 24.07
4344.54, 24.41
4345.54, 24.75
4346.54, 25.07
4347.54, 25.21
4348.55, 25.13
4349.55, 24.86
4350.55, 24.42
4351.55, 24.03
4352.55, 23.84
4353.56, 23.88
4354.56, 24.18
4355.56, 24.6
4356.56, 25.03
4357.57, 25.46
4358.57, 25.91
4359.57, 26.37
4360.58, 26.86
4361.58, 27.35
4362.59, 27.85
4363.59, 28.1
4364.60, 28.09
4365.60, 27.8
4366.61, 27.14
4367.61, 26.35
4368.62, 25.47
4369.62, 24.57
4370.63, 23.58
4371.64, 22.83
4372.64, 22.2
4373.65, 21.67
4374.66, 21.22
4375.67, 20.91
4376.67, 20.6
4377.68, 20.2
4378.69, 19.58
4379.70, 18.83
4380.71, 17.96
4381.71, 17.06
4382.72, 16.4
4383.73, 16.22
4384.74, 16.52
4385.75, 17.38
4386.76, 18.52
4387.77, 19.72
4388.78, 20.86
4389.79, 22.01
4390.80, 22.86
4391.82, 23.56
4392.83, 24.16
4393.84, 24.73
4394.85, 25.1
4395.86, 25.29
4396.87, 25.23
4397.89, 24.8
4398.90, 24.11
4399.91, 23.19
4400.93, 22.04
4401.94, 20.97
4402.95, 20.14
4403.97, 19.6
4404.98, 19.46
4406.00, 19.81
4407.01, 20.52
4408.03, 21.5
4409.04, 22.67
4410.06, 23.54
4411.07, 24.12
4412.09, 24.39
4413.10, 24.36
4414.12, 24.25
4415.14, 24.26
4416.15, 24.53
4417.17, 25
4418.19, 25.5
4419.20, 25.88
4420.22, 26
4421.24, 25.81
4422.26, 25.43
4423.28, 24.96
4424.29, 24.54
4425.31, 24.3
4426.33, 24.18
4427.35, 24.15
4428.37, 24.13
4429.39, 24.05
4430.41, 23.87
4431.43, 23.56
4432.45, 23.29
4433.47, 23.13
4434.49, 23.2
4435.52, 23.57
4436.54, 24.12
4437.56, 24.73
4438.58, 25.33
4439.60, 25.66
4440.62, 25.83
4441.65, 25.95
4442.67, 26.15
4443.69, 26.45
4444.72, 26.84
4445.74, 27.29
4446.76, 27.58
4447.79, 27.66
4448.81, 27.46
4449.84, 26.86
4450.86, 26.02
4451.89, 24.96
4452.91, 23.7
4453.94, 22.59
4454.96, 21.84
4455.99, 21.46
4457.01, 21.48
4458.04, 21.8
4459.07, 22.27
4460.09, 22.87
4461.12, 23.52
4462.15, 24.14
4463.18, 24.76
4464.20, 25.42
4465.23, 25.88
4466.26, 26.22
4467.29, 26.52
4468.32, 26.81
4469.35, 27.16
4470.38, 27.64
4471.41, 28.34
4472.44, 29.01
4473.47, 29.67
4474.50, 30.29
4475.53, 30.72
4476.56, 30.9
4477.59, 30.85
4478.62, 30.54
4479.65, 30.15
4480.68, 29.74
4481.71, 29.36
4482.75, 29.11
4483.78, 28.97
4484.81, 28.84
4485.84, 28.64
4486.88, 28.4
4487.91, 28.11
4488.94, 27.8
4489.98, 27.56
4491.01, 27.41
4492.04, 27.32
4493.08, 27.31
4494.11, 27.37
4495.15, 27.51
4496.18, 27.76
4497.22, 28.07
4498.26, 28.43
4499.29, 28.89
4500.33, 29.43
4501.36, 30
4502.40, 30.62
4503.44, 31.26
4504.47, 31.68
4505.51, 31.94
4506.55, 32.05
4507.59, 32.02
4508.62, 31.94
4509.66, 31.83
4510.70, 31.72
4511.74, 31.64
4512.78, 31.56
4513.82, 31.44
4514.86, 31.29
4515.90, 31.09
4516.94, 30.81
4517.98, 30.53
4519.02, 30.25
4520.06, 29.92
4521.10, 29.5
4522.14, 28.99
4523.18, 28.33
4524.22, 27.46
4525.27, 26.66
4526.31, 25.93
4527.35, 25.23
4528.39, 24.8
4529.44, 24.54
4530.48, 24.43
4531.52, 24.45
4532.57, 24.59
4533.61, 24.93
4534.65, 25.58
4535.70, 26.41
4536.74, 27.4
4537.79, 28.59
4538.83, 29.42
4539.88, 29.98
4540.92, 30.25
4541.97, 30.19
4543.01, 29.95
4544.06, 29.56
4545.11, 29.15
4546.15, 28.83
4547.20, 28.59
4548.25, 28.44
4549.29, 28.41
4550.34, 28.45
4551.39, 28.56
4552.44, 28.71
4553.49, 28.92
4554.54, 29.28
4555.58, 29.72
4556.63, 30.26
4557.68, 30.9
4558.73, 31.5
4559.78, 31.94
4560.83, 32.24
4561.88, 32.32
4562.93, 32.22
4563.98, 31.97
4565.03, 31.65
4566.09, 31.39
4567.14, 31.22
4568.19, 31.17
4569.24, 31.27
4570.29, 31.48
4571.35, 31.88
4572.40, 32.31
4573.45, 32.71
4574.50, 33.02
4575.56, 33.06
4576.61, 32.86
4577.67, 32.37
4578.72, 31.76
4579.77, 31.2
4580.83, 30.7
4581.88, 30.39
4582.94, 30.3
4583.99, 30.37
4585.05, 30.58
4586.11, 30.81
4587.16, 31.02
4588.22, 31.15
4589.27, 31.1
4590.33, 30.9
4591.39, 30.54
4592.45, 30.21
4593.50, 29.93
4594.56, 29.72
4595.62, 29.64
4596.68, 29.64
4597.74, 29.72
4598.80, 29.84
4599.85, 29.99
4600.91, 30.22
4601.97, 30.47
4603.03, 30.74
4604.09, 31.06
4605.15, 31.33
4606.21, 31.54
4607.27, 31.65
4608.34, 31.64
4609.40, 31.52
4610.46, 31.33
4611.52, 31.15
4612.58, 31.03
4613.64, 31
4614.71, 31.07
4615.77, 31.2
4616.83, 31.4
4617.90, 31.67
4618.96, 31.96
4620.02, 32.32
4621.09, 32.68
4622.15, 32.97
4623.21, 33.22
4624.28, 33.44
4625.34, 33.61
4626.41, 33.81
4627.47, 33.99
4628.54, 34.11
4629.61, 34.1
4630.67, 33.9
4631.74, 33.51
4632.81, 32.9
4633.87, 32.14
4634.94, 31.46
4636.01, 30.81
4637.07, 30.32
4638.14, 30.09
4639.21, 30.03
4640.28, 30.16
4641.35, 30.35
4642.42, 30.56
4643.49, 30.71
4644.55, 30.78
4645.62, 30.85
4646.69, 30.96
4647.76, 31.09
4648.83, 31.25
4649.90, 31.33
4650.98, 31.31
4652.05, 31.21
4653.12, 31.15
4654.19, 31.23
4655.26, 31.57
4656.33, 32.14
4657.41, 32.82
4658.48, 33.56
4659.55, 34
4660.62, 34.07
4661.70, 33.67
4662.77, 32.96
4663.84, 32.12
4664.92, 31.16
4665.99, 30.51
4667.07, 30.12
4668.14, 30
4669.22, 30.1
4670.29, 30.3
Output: 0.04 mag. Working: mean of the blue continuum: 29.7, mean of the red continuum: 31.4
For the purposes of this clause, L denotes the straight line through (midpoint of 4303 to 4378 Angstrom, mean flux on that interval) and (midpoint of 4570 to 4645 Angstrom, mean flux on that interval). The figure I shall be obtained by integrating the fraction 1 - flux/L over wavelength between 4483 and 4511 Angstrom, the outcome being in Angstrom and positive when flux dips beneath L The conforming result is -1.3 Angstrom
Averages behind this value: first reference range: 23.2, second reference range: 31.5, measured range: 29.4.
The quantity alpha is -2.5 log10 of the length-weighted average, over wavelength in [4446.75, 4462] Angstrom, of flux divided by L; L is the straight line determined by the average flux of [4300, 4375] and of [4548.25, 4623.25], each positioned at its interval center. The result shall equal 0.12 mag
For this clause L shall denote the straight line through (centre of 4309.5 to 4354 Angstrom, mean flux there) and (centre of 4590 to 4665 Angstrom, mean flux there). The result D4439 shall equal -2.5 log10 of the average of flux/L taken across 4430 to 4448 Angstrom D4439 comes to 0.057 mag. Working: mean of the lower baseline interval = 23.7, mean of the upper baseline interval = 31.6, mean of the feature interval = 25.2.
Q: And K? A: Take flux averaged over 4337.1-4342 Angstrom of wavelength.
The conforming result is 24.1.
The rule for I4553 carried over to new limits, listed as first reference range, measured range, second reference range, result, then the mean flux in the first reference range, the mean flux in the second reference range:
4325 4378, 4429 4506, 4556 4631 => 0.05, 24.9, 31.5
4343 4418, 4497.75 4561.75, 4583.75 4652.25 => -0.04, 23.1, 31.3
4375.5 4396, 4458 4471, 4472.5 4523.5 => 0.08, 20.3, 29.8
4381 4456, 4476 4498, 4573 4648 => -0.09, 23.5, 31.4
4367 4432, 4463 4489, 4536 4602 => -0.09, 22.5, 30.5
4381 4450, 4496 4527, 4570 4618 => -0.10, 23.5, 31.1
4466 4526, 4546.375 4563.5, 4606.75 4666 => 0.02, 29.4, 31.9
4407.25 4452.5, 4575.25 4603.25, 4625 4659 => -0.02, 24.9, 31.8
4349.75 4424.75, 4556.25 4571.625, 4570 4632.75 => -0.05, 23.2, 31.6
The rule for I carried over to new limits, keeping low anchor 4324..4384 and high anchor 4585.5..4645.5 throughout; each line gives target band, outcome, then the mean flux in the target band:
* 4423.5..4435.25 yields 1.0 Angstrom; 23.9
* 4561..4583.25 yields -1.2 Angstrom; 31.8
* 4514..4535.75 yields 1.0 Angstrom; 27.5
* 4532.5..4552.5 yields 0.7 Angstrom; 28.4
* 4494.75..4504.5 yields -0.4 Angstrom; 29.3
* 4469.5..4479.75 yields -0.8 Angstrom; 29.7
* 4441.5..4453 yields 0.1 Angstrom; 26.5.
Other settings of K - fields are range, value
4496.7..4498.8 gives 28.2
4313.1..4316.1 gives 20.8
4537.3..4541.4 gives 29.6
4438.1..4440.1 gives 25.5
